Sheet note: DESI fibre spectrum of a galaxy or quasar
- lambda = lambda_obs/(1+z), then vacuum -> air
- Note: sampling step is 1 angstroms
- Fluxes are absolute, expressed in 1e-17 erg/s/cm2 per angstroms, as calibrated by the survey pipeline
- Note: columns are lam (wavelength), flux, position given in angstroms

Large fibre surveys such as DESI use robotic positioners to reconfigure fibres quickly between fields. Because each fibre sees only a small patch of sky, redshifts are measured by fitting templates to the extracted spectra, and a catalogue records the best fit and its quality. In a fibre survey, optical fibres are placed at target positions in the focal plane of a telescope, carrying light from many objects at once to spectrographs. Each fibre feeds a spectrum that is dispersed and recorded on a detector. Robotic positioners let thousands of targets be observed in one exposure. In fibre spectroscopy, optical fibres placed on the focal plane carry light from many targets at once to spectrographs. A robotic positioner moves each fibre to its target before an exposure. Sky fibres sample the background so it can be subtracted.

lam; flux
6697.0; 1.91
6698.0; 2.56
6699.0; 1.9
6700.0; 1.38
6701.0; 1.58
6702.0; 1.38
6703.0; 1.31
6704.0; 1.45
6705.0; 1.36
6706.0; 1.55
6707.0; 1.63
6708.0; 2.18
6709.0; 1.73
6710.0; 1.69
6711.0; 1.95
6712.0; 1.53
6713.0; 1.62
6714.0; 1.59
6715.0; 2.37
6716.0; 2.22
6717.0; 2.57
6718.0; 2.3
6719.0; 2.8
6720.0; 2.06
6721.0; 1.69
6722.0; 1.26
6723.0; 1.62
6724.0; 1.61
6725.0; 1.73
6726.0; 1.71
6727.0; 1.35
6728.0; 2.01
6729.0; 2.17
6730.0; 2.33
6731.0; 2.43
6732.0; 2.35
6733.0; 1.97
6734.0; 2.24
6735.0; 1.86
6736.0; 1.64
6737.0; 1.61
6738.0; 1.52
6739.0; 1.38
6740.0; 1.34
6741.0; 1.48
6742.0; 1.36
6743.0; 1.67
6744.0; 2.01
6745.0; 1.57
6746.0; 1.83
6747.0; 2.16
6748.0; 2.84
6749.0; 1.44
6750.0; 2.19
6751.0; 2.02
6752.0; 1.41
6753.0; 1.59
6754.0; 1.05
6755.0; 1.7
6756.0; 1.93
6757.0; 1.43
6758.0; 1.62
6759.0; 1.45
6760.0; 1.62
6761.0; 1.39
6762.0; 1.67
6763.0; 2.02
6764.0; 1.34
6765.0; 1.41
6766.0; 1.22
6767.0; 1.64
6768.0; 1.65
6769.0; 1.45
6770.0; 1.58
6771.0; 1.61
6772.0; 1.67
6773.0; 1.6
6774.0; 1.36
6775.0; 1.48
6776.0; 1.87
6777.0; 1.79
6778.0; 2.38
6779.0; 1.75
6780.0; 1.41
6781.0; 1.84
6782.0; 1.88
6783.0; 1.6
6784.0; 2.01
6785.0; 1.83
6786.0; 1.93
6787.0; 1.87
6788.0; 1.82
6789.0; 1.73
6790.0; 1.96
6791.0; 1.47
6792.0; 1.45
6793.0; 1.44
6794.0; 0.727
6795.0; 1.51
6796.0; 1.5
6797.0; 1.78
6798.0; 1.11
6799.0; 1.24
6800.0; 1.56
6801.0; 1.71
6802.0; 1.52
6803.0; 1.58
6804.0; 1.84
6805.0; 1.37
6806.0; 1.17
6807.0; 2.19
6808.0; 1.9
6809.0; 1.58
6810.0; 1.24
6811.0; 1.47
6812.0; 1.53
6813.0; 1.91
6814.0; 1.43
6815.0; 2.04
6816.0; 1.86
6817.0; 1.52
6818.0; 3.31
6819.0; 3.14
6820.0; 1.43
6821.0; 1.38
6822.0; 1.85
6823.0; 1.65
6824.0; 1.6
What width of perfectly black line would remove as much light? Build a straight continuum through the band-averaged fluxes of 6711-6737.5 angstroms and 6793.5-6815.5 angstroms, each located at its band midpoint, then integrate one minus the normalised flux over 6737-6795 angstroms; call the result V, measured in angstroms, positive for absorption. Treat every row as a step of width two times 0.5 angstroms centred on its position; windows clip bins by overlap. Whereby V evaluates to 2.6 angstroms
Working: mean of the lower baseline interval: 1.95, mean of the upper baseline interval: 1.54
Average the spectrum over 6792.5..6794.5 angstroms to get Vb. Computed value 1.08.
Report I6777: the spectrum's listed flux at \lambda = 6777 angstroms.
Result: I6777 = 1.79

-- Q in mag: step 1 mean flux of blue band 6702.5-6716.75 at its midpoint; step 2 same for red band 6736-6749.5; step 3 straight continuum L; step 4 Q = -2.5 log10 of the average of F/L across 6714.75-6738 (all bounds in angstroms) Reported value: -0.15 mag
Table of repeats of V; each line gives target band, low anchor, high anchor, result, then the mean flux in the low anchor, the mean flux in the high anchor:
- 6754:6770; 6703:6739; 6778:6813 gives 1.6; 1.86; 1.62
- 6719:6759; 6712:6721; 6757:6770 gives 1.2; 2.13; 1.54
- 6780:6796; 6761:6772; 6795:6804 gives -1.3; 1.56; 1.52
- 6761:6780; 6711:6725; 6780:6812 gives 0.9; 1.93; 1.6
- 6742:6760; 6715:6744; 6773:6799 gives 0.5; 1.88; 1.65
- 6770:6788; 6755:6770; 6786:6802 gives -2.4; 1.57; 1.54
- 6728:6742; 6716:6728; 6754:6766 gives -0.5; 1.9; 1.56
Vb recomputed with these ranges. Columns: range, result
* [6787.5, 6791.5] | 1.75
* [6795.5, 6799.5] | 1.41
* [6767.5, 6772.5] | 1.59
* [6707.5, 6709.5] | 1.96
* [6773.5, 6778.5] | 1.78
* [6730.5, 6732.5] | 2.39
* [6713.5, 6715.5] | 1.98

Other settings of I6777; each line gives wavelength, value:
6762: 1.67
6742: 1.36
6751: 2.02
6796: 1.5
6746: 1.83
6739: 1.38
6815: 2.04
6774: 1.36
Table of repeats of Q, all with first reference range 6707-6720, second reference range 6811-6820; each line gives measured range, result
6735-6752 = 0.16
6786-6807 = 0.29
